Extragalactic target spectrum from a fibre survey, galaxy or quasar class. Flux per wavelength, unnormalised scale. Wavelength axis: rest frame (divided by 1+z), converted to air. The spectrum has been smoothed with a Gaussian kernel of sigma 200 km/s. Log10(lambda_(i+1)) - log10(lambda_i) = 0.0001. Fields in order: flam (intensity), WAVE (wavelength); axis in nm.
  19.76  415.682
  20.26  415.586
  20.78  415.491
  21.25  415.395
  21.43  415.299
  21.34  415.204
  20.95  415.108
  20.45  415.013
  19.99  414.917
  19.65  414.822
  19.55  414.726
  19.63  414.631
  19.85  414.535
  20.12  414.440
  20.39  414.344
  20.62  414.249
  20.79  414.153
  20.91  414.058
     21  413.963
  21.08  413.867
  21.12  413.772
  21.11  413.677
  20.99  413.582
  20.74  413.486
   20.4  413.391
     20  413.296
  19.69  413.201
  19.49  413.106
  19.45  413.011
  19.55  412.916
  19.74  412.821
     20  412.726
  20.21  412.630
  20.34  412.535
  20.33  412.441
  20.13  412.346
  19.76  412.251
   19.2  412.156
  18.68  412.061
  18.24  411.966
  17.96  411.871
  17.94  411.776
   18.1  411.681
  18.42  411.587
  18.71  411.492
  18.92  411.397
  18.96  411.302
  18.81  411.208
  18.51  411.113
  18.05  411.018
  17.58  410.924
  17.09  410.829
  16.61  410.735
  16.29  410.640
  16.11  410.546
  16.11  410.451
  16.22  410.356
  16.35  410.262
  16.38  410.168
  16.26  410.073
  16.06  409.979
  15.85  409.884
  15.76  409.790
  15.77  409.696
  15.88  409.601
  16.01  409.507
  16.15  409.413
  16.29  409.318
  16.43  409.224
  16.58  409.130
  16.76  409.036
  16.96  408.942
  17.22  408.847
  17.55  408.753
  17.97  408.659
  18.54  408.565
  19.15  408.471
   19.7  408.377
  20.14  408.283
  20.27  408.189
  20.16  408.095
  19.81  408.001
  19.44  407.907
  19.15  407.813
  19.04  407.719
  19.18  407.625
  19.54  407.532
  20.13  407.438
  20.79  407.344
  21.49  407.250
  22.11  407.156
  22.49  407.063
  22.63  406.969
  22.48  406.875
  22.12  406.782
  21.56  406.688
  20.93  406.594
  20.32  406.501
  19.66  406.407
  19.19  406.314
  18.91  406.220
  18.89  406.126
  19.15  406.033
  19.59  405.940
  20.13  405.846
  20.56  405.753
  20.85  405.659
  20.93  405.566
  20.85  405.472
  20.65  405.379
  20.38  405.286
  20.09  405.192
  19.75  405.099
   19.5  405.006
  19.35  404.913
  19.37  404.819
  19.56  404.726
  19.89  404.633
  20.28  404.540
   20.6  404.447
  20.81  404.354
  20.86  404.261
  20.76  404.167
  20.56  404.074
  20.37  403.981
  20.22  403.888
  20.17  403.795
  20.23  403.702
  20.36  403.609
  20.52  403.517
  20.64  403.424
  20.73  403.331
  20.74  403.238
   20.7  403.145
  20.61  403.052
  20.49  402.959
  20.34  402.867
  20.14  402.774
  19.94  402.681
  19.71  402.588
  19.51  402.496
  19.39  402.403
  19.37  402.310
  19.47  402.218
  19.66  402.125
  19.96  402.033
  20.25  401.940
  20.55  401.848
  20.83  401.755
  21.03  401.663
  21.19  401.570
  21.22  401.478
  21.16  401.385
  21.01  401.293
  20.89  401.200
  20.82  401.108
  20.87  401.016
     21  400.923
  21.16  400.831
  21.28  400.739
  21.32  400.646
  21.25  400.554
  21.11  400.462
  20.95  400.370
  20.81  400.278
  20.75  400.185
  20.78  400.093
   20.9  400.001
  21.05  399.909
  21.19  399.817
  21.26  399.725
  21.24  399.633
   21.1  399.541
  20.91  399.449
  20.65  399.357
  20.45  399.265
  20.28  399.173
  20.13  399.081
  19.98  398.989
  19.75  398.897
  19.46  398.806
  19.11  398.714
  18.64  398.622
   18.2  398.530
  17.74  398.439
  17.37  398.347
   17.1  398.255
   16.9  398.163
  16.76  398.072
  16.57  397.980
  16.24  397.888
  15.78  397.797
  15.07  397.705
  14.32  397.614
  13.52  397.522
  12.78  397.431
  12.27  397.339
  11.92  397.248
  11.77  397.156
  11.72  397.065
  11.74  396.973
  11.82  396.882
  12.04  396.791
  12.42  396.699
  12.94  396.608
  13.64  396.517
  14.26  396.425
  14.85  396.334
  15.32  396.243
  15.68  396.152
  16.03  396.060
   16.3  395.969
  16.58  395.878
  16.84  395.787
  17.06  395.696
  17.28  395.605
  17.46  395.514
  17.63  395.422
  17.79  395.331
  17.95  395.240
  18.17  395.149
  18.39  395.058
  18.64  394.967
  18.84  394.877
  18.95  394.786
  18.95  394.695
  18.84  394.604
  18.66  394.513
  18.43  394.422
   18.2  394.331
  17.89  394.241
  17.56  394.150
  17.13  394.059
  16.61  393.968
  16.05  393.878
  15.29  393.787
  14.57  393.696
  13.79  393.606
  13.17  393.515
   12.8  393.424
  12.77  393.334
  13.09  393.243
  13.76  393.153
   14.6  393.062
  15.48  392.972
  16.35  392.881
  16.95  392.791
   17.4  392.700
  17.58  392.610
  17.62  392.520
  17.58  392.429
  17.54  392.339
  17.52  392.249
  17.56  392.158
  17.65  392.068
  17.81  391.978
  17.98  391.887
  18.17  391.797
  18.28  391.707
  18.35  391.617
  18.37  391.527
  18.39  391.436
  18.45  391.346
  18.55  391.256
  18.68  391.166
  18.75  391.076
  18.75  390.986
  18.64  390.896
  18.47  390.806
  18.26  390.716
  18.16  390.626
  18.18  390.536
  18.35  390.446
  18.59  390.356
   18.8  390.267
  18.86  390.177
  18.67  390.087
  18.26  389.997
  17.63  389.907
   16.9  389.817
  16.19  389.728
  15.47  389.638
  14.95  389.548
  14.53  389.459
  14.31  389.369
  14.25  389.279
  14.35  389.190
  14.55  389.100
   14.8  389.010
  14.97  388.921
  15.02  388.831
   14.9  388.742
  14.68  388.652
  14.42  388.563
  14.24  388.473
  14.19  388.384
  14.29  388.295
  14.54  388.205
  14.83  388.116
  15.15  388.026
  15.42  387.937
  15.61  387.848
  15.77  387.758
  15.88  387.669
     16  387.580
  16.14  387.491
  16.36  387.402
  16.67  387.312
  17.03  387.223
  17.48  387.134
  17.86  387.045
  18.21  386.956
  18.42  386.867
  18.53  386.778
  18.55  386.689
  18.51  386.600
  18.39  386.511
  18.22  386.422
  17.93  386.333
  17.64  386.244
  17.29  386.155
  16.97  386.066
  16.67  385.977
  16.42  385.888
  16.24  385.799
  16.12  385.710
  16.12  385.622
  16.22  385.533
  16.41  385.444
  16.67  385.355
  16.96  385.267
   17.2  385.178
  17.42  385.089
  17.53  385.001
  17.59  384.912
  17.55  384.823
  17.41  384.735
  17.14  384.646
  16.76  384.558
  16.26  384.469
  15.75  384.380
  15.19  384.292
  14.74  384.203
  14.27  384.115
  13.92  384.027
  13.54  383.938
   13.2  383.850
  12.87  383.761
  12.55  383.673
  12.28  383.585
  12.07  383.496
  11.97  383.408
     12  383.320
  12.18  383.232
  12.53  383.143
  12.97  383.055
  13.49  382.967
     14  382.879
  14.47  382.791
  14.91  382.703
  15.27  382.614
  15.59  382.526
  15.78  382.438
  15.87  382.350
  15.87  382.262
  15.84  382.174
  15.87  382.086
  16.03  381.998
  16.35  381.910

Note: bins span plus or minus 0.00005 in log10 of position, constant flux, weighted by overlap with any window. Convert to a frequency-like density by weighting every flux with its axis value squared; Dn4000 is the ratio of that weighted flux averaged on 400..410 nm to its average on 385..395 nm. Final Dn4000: 1.27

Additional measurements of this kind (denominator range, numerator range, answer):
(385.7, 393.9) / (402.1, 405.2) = 1.30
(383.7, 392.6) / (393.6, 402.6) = 1.13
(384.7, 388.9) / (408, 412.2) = 1.19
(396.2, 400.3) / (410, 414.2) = 1.19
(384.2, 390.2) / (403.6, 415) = 1.32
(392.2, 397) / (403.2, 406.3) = 1.31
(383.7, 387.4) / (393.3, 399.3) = 1.03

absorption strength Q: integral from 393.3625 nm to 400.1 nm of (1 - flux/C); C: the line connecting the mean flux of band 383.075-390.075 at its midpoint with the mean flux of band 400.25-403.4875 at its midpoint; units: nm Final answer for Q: 0.75 nm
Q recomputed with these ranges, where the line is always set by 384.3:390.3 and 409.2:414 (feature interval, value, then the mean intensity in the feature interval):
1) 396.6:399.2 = 0.239 nm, 15.7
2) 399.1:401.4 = -0.463 nm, 21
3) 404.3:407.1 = -0.392 nm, 20.4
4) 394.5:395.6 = -0.082 nm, 18.3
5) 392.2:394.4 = 0.127 nm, 15.9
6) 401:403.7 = -0.430 nm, 20.4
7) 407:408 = -0.130 nm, 20.3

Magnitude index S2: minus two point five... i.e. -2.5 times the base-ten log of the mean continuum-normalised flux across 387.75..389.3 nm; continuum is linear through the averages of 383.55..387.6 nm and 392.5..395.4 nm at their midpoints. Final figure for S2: 0.123 mag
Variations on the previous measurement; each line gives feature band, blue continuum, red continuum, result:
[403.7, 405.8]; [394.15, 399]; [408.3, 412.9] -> -0.18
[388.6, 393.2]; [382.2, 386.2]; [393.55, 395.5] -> -0.02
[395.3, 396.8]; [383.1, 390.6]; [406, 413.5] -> 0.10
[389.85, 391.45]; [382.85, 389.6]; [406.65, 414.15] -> -0.14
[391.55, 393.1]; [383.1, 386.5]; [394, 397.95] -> -0.11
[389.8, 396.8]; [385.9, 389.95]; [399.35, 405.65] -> 0.04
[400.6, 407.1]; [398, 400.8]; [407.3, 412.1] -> -0.08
